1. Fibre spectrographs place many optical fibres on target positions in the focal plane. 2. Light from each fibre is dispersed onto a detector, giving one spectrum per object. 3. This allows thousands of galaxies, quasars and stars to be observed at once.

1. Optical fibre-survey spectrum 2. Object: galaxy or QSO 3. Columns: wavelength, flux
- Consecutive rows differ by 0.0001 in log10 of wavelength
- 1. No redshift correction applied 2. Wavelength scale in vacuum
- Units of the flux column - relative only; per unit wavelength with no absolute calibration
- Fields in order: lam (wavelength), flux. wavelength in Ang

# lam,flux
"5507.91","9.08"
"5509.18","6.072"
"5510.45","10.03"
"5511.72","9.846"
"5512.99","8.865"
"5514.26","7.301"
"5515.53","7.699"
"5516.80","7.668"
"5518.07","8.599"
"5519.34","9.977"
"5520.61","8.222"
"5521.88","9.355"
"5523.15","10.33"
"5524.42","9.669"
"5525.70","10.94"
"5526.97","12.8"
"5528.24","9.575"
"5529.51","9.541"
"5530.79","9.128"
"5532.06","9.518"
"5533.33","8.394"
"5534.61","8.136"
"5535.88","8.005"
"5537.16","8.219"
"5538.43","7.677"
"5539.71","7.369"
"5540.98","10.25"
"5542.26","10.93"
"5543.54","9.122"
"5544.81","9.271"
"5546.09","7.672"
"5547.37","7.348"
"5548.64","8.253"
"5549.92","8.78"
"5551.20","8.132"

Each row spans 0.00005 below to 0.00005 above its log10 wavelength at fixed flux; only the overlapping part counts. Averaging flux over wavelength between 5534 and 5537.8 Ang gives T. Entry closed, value 8.13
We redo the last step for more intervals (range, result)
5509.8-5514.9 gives 8.99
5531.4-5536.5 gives 8.53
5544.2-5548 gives 8.08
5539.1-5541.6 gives 8.84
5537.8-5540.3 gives 7.51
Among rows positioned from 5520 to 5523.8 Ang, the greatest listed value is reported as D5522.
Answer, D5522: 10.33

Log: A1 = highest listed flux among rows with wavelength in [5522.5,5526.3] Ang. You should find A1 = 10.94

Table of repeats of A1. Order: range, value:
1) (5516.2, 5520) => 9.977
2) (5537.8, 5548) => 10.93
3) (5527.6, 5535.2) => 9.575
